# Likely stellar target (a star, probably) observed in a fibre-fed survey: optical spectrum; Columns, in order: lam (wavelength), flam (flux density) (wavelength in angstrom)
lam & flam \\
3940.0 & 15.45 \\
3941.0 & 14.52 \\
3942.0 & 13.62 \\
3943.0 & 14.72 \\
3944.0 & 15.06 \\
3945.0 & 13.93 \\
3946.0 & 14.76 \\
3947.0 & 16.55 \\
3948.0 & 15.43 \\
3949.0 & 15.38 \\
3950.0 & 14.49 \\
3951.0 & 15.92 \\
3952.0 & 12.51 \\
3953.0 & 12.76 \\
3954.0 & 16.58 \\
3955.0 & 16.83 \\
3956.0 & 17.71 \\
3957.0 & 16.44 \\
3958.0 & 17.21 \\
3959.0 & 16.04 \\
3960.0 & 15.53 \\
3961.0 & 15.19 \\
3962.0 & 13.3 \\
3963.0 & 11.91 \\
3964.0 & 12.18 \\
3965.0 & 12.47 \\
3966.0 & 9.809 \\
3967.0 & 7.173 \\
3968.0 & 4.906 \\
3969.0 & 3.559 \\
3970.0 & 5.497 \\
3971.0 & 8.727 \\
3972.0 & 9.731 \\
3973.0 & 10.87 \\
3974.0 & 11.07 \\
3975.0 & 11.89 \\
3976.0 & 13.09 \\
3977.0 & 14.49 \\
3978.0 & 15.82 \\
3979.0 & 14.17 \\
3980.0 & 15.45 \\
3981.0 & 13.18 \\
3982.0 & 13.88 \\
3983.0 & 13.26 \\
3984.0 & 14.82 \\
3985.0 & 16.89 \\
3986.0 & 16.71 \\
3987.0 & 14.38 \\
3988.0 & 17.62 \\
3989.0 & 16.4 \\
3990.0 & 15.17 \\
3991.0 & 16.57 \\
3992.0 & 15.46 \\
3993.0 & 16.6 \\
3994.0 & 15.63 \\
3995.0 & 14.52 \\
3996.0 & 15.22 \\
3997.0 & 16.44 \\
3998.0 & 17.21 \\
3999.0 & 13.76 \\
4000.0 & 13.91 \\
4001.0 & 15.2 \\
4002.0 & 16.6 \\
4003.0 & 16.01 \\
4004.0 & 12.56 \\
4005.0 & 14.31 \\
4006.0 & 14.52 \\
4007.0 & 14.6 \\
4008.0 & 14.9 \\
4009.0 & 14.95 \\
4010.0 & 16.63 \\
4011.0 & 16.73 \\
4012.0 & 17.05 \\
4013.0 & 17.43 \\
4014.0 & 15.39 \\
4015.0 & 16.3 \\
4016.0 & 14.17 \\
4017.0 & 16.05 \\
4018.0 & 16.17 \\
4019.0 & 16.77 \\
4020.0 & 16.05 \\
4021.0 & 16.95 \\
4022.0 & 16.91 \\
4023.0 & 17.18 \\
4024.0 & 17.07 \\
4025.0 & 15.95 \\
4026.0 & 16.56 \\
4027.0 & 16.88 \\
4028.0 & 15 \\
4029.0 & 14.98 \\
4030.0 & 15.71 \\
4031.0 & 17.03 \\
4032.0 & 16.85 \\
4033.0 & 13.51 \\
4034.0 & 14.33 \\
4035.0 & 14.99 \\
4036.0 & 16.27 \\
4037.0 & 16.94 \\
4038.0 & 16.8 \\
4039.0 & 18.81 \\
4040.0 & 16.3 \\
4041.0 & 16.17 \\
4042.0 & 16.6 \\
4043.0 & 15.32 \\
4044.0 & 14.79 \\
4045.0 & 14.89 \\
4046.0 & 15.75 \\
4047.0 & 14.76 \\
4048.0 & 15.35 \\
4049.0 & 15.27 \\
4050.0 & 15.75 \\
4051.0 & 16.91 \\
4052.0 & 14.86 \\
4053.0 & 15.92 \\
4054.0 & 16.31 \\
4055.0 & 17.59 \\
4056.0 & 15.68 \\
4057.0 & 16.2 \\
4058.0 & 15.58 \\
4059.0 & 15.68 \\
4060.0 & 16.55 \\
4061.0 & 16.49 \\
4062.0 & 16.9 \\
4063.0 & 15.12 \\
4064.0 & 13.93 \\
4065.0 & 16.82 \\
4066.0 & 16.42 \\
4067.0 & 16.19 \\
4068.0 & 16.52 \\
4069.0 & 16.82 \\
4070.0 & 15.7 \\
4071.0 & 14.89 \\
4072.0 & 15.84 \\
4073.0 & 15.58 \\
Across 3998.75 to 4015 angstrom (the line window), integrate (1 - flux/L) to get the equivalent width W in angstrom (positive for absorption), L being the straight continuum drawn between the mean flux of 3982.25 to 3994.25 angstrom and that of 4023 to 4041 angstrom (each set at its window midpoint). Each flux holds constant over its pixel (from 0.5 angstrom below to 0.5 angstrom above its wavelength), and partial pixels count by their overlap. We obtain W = 0.6 angstrom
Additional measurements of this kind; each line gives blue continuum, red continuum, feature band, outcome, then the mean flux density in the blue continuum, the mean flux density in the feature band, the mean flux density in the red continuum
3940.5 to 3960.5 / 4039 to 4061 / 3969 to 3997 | 3.03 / 15.3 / 13.8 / 15.9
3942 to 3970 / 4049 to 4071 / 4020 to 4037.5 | -0.90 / 13.5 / 16.1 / 16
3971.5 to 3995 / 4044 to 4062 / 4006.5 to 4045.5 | -1.86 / 14.5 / 16.1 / 15.9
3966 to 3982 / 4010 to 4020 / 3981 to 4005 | -3.90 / 10.7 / 15.4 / 16.2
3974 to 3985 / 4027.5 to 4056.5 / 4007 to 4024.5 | -1.34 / 14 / 16.2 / 15.8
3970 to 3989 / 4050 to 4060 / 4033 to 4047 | -0.26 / 13.5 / 15.9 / 16.1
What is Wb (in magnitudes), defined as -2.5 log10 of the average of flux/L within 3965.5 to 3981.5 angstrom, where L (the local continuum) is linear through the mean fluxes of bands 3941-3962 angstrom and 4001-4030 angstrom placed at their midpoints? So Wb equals 0.41 mag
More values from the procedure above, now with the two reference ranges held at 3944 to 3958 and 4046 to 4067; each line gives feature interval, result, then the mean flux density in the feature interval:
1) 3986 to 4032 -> -0.011 mag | 15.8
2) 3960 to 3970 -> 0.461 mag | 10.1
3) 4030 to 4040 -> -0.024 mag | 16.2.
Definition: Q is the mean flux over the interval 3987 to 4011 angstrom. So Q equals 15.4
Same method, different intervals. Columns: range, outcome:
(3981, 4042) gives 15.8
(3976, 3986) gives 14.7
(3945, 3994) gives 13.7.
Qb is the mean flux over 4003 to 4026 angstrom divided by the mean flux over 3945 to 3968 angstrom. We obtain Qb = 1.1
